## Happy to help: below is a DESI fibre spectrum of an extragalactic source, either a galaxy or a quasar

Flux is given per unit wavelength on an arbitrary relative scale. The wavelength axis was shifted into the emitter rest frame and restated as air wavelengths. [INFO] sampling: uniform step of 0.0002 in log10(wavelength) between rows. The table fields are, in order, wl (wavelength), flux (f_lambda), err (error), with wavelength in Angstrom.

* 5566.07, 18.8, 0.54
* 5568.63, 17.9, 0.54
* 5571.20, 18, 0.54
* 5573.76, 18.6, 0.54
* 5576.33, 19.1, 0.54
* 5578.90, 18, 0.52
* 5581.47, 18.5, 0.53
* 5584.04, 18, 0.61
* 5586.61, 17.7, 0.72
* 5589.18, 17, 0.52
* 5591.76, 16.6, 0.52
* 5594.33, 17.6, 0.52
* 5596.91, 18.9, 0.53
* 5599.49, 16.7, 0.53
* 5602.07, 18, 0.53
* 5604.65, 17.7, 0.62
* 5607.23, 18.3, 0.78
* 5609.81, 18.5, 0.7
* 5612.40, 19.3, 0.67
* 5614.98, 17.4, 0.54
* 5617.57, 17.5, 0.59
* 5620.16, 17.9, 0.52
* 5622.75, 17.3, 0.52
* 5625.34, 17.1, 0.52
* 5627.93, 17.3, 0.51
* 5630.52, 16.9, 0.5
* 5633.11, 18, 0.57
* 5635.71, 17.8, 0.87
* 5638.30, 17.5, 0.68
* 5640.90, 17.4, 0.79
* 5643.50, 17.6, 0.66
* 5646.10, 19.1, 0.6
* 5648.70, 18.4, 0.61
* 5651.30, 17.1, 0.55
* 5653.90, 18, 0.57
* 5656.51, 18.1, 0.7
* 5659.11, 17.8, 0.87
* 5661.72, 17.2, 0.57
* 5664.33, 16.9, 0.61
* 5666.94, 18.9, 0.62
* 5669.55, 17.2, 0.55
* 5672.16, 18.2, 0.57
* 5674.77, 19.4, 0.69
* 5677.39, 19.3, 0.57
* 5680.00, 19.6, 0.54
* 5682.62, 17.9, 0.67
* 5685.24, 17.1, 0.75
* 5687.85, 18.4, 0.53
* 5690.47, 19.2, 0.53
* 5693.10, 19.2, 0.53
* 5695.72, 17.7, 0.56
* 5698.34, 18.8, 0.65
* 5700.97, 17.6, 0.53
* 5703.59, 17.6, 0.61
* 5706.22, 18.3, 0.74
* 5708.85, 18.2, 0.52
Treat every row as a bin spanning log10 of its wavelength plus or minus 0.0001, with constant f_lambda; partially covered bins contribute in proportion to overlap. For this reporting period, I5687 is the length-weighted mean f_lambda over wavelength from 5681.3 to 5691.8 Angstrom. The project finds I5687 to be 18.1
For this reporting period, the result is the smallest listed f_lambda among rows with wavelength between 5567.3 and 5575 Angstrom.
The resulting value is 17.9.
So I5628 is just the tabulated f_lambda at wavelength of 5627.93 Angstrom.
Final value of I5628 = 17.3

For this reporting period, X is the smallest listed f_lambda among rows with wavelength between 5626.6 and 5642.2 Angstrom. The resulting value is 16.9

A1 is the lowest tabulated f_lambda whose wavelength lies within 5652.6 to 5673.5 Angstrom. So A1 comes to 16.9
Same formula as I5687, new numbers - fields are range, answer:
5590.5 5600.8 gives 17.5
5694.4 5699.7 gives 18.2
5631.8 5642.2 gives 17.7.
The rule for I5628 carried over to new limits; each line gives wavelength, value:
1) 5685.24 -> 17.1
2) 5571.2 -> 18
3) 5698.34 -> 18.8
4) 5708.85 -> 18.2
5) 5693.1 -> 19.2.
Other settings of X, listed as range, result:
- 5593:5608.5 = 16.7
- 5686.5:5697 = 17.7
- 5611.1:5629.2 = 17.1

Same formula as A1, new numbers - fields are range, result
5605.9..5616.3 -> 17.4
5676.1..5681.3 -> 19.3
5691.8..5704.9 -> 17.6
